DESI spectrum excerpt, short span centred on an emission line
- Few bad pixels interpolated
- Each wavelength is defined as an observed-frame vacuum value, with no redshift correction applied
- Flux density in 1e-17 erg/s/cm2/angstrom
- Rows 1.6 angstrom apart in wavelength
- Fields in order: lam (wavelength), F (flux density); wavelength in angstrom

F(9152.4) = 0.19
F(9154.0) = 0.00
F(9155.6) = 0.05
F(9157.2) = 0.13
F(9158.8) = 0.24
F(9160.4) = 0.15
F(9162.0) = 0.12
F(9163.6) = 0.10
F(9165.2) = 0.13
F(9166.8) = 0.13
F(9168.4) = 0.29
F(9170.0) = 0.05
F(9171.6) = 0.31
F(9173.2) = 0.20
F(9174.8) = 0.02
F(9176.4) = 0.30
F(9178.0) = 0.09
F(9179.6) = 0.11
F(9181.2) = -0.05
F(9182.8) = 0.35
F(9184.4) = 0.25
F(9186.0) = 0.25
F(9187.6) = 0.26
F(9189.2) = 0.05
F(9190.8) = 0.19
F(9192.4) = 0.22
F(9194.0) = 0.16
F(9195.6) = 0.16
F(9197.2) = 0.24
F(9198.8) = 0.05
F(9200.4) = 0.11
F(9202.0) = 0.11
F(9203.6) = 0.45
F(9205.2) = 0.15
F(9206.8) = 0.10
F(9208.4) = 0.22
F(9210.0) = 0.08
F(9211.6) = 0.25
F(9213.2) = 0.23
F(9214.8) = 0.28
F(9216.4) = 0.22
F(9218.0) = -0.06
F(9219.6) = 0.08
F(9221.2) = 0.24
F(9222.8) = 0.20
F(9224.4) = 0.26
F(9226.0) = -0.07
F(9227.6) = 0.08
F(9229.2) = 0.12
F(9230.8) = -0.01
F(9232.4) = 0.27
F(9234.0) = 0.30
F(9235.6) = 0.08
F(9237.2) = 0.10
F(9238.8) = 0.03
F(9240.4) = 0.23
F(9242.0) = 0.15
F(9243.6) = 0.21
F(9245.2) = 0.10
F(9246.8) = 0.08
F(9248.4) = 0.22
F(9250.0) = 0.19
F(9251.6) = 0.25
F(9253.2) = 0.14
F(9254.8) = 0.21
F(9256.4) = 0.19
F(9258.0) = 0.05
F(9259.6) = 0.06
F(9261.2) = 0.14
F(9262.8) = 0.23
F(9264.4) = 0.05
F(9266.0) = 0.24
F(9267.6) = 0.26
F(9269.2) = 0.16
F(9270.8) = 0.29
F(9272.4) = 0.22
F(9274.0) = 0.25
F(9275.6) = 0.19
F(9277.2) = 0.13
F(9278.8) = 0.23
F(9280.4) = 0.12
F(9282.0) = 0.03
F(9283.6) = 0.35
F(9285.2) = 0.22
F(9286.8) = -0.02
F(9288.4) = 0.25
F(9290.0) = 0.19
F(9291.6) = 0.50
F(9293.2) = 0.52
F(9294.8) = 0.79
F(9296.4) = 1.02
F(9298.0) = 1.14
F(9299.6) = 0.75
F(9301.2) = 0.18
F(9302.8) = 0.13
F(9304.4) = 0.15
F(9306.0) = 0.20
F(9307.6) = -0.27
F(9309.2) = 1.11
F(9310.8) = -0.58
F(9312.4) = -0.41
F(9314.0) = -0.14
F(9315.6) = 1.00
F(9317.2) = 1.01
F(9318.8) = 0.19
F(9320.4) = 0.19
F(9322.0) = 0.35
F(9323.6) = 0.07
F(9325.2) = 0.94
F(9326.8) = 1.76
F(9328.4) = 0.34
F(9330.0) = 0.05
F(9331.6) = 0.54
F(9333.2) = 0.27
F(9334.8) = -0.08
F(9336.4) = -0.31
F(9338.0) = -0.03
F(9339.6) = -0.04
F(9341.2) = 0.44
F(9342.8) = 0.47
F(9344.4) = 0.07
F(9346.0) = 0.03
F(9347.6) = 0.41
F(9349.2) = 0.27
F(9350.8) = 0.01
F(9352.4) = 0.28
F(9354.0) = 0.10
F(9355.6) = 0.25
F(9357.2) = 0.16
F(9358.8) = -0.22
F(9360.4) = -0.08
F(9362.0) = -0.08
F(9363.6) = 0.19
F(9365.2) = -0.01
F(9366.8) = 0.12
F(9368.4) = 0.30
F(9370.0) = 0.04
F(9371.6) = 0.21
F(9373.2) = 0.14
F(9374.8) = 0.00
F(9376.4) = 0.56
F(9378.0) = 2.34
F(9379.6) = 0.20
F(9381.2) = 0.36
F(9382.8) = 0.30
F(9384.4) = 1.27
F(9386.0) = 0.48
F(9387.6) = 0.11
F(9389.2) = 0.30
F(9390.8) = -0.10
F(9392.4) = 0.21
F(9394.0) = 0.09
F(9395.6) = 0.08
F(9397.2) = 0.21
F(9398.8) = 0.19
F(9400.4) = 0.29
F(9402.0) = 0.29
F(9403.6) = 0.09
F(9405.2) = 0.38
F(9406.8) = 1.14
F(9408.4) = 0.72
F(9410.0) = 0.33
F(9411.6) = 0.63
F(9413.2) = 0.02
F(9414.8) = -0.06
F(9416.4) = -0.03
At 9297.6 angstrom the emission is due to H-beta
